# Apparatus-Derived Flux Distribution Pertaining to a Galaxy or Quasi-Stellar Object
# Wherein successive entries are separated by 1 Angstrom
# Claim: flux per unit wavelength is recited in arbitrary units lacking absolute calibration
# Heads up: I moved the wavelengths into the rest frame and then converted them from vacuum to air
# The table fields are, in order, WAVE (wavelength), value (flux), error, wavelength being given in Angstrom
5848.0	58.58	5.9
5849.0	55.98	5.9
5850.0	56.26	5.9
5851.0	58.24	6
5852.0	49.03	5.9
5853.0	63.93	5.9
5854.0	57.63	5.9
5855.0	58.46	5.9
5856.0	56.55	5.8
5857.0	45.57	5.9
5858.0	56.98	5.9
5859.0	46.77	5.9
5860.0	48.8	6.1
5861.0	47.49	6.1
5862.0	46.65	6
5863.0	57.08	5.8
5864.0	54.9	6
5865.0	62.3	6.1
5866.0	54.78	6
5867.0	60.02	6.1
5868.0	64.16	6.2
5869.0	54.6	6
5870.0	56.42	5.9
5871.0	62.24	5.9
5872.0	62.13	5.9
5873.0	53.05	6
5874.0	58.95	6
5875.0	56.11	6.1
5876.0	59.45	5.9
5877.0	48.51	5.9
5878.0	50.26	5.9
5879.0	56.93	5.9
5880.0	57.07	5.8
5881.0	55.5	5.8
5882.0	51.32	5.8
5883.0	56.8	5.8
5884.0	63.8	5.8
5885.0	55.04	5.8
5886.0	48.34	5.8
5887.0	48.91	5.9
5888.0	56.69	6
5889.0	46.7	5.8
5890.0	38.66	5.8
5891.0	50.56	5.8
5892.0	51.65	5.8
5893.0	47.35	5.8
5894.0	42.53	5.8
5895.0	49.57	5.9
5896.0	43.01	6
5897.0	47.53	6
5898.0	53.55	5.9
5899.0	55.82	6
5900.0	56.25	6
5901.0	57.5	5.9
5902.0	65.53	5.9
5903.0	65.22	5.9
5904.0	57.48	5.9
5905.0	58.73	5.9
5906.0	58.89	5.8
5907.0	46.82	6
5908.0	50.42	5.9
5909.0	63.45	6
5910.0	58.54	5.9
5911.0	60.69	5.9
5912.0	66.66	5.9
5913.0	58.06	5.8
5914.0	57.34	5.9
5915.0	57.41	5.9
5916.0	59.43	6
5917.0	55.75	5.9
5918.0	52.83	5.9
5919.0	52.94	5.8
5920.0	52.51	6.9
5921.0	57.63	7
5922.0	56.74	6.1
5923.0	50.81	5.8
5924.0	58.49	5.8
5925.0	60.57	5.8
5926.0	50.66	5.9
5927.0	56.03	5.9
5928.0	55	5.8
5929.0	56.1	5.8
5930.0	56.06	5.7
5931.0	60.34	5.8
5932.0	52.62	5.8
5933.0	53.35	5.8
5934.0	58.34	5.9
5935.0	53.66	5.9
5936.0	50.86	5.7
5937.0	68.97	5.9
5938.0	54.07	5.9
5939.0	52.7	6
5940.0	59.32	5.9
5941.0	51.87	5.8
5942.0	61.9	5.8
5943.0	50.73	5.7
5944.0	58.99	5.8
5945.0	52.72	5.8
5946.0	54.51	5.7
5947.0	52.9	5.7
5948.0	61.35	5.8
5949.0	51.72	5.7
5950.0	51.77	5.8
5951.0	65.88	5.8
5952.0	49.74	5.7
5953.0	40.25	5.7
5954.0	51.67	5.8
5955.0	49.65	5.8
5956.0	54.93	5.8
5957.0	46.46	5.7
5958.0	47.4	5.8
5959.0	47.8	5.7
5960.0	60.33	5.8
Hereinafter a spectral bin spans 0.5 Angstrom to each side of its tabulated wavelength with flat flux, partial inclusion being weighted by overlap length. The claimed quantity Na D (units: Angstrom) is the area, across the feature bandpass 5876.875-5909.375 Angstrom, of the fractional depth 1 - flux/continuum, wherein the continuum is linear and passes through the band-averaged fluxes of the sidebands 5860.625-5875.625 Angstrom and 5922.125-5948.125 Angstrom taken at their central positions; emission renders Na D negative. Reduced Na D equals 1.85 Angstrom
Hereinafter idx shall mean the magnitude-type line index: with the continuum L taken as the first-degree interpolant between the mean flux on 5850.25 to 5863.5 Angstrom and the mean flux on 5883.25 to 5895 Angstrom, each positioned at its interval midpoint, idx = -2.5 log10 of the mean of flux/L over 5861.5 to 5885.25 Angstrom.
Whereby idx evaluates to -0.10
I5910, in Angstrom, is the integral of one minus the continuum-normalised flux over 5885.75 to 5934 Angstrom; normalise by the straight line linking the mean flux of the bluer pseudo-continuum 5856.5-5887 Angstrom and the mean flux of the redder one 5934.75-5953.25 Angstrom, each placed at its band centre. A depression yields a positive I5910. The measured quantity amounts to 0.4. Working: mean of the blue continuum 55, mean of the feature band 54.6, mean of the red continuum 55.2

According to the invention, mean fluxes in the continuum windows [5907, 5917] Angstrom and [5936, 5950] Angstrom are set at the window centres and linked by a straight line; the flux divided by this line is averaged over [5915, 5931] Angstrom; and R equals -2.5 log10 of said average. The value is 0.035 mag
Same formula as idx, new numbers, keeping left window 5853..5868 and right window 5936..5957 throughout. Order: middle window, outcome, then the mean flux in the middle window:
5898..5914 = -0.08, 58.5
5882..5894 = 0.07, 51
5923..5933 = -0.03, 55.8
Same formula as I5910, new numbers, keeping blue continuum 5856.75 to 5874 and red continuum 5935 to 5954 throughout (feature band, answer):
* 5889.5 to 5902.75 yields 1.0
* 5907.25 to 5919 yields -0.6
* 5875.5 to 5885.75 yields 0.0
